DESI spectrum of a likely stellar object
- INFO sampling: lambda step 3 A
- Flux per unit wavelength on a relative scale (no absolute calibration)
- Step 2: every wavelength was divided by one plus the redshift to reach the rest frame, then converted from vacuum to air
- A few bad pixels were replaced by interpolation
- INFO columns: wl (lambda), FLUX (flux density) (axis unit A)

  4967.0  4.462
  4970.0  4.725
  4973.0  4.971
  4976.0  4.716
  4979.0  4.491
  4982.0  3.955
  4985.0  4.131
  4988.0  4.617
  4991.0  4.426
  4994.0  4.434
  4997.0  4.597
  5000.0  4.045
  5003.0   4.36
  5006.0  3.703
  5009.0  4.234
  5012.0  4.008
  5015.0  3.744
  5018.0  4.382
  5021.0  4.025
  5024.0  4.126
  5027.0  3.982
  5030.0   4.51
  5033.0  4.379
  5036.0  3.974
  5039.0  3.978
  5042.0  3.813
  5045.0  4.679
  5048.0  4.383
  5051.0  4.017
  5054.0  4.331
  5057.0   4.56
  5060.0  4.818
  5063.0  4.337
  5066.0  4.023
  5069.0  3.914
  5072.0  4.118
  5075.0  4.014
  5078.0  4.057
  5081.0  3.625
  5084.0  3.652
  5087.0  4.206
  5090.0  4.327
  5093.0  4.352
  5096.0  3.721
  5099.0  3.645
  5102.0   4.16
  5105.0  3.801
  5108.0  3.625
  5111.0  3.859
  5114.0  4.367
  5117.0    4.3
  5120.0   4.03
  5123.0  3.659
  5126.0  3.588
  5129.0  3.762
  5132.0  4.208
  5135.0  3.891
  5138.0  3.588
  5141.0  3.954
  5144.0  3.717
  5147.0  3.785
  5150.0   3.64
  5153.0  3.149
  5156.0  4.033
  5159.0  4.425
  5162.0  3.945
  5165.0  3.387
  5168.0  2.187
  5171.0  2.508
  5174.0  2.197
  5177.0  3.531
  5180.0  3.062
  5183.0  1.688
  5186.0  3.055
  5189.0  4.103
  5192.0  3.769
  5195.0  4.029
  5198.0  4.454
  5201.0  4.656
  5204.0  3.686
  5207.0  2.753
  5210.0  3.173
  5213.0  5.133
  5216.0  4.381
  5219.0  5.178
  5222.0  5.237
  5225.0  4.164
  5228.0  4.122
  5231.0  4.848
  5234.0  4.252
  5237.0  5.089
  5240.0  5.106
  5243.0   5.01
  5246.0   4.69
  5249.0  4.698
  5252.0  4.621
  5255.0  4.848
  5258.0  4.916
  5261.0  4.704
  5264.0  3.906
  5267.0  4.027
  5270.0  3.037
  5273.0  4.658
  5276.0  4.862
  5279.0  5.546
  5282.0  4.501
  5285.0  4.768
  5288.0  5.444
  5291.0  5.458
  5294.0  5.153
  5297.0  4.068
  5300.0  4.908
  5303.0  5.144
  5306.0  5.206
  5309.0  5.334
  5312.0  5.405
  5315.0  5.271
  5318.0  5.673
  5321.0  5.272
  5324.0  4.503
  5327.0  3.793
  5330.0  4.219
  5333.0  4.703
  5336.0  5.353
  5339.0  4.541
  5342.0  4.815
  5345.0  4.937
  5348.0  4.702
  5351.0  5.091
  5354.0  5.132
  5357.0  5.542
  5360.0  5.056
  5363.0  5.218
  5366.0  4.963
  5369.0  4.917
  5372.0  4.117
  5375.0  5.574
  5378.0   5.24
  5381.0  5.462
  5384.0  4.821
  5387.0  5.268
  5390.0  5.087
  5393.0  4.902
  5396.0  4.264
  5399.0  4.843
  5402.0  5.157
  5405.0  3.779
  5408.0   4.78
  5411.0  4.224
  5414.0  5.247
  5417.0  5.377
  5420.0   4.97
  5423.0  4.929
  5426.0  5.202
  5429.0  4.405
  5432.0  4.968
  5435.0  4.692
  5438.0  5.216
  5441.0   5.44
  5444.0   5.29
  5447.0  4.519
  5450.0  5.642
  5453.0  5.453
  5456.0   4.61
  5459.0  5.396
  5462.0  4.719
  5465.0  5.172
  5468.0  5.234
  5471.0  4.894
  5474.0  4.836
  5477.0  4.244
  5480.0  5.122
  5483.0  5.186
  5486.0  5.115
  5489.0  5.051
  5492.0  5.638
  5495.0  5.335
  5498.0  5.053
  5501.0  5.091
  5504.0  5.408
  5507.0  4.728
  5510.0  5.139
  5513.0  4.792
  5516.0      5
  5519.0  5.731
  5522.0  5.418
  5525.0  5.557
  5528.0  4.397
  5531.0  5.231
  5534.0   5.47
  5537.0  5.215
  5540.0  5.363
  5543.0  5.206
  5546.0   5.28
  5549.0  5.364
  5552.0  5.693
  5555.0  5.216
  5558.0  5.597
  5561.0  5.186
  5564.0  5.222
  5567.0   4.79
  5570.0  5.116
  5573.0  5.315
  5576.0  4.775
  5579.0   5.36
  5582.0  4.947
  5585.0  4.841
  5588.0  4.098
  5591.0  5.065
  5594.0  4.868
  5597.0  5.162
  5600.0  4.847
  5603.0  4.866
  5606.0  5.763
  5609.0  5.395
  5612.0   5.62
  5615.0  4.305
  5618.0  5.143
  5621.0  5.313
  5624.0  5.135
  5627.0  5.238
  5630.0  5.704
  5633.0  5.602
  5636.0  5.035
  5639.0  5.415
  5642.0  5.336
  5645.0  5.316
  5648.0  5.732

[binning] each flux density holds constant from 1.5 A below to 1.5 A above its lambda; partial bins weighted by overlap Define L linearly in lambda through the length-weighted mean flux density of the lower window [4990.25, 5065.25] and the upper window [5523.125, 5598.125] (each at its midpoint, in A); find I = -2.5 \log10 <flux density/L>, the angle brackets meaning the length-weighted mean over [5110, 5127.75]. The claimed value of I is 0.11 mag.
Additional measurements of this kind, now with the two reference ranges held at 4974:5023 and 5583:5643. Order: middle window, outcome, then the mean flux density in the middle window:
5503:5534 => -0.033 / 5.15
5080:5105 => 0.111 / 3.96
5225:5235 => 0.049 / 4.38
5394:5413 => 0.068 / 4.54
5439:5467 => -0.051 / 5.14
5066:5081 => 0.097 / 3.99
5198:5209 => 0.200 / 3.78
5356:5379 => -0.063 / 5.06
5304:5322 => -0.142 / 5.36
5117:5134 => 0.141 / 3.89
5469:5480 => 0.042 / 4.75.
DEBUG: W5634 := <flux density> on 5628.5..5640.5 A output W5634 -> 5.44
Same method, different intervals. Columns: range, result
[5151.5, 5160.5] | 3.87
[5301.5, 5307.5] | 5.18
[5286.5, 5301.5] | 5.01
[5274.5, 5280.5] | 5.2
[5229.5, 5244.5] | 4.86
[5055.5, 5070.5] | 4.33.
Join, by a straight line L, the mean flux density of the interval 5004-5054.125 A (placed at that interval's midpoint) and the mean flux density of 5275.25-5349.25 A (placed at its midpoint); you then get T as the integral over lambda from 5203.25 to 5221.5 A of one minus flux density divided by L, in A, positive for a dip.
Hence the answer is 2.1 A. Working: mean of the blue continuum 4.13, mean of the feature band 4.13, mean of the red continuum 4.94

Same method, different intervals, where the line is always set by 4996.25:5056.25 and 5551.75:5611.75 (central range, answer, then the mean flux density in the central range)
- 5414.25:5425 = -0.6 A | 5.12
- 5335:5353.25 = -0.8 A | 4.9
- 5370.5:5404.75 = -1.1 A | 4.93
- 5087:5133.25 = 3.6 A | 3.97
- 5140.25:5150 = 1.3 A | 3.78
